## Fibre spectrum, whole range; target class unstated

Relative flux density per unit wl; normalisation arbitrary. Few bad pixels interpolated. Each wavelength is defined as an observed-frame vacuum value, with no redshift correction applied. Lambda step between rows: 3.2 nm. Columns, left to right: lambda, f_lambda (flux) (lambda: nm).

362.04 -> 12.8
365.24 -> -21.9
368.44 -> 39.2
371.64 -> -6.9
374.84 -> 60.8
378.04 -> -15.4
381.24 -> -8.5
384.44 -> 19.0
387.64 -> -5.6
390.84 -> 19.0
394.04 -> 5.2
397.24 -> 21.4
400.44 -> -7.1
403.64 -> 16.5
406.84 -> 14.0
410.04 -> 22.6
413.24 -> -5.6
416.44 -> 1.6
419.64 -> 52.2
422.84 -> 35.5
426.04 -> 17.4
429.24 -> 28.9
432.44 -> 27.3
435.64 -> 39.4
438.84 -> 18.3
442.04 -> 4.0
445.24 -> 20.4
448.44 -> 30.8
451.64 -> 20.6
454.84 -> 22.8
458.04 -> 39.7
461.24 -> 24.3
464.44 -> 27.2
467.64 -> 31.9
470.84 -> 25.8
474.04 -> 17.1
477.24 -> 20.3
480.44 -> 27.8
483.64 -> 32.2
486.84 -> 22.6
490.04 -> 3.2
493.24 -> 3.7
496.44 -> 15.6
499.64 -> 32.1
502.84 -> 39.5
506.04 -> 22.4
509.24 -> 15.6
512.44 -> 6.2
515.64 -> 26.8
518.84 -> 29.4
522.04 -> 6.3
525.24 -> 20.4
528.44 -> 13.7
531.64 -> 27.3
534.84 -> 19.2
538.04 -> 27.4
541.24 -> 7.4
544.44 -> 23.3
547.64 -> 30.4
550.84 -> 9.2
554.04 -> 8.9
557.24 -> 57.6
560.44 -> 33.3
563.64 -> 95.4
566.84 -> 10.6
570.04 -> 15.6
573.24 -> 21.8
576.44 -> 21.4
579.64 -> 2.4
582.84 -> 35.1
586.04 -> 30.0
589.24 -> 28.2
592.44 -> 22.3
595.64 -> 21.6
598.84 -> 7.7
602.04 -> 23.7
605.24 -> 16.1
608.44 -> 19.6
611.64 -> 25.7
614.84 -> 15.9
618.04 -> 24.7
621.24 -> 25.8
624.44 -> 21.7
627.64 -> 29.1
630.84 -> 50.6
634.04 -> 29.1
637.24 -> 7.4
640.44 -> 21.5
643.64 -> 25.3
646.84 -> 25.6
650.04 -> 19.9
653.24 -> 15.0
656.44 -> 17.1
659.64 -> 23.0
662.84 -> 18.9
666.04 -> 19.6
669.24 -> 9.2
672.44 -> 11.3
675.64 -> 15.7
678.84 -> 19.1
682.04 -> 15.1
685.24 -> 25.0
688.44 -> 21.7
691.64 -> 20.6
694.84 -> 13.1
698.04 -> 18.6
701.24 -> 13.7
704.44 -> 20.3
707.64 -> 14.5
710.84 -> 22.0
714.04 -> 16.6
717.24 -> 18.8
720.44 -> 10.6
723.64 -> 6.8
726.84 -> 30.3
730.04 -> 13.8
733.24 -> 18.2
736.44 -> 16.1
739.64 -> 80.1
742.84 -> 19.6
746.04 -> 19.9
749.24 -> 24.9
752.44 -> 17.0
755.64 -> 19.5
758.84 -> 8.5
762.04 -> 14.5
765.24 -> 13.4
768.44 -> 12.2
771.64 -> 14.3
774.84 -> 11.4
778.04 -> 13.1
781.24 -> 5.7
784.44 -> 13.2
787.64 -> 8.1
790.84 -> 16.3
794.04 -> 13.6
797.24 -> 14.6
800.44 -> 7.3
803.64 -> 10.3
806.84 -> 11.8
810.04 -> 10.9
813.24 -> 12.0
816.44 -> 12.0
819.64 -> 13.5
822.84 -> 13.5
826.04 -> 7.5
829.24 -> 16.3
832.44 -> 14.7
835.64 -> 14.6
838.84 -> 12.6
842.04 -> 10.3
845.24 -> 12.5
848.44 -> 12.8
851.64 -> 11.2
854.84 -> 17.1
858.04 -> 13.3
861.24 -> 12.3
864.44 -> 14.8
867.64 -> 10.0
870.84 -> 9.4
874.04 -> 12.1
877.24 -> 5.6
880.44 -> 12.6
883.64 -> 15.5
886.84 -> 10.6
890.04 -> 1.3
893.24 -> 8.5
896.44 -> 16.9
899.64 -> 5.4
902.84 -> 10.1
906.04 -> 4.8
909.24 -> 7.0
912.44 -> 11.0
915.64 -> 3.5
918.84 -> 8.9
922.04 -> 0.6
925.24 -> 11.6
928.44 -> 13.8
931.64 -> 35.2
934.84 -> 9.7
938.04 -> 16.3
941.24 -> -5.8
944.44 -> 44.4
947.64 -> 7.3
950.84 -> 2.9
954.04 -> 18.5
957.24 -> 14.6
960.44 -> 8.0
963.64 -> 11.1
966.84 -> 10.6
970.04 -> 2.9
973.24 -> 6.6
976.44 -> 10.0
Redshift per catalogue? 0.13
